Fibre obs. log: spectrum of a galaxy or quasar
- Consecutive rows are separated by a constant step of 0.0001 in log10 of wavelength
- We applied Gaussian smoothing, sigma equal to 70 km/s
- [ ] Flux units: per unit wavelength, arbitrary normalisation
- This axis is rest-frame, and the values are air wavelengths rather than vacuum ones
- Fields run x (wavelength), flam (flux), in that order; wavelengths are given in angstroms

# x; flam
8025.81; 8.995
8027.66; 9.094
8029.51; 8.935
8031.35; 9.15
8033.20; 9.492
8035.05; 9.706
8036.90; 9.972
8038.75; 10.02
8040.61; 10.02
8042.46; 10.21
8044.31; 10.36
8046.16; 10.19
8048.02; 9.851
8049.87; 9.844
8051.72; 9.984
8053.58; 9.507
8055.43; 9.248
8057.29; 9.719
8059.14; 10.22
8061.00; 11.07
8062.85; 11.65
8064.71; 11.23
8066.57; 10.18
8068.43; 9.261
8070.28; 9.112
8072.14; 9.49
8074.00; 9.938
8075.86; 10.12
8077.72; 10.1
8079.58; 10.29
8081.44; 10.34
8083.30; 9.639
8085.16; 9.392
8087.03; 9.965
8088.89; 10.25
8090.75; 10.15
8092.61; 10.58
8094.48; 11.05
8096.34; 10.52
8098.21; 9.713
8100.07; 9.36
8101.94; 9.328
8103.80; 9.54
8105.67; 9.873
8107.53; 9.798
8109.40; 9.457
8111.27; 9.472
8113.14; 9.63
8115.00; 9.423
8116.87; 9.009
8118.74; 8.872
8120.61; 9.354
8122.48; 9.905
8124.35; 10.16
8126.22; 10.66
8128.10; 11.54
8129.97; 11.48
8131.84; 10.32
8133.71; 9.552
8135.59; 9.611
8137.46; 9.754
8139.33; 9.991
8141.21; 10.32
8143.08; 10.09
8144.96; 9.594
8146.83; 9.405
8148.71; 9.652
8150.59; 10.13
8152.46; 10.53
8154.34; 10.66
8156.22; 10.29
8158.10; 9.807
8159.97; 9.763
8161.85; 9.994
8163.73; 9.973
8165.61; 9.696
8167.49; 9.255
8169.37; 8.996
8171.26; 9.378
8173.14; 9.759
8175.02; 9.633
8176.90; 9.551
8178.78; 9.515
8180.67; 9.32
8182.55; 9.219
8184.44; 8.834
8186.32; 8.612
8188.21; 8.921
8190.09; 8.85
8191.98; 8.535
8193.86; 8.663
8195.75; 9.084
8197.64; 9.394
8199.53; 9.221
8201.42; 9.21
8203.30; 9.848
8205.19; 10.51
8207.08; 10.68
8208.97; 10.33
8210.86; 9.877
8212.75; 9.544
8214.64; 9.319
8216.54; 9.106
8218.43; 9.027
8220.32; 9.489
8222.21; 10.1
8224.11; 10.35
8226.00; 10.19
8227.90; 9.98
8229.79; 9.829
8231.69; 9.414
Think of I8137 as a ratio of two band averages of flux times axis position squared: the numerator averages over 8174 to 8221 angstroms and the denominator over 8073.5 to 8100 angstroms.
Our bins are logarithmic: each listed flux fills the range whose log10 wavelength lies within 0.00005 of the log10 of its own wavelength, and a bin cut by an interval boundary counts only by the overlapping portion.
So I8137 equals 1.0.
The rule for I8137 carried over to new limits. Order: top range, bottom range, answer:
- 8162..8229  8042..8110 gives 0.98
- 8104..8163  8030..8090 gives 1.01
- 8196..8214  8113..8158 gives 1.00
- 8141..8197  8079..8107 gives 0.97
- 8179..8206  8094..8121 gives 0.97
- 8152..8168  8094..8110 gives 1.03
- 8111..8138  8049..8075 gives 1.01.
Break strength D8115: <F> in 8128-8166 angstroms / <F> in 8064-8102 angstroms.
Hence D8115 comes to 1.01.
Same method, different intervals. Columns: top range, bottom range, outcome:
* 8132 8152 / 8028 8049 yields 1.01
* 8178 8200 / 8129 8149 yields 0.90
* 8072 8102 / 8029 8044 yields 1.03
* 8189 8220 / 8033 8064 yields 0.94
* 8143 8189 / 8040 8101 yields 0.95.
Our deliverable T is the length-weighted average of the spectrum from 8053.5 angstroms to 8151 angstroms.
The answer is 9.97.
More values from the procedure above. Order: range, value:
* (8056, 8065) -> 10.7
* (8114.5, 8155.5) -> 10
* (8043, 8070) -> 10.1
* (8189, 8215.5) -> 9.51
